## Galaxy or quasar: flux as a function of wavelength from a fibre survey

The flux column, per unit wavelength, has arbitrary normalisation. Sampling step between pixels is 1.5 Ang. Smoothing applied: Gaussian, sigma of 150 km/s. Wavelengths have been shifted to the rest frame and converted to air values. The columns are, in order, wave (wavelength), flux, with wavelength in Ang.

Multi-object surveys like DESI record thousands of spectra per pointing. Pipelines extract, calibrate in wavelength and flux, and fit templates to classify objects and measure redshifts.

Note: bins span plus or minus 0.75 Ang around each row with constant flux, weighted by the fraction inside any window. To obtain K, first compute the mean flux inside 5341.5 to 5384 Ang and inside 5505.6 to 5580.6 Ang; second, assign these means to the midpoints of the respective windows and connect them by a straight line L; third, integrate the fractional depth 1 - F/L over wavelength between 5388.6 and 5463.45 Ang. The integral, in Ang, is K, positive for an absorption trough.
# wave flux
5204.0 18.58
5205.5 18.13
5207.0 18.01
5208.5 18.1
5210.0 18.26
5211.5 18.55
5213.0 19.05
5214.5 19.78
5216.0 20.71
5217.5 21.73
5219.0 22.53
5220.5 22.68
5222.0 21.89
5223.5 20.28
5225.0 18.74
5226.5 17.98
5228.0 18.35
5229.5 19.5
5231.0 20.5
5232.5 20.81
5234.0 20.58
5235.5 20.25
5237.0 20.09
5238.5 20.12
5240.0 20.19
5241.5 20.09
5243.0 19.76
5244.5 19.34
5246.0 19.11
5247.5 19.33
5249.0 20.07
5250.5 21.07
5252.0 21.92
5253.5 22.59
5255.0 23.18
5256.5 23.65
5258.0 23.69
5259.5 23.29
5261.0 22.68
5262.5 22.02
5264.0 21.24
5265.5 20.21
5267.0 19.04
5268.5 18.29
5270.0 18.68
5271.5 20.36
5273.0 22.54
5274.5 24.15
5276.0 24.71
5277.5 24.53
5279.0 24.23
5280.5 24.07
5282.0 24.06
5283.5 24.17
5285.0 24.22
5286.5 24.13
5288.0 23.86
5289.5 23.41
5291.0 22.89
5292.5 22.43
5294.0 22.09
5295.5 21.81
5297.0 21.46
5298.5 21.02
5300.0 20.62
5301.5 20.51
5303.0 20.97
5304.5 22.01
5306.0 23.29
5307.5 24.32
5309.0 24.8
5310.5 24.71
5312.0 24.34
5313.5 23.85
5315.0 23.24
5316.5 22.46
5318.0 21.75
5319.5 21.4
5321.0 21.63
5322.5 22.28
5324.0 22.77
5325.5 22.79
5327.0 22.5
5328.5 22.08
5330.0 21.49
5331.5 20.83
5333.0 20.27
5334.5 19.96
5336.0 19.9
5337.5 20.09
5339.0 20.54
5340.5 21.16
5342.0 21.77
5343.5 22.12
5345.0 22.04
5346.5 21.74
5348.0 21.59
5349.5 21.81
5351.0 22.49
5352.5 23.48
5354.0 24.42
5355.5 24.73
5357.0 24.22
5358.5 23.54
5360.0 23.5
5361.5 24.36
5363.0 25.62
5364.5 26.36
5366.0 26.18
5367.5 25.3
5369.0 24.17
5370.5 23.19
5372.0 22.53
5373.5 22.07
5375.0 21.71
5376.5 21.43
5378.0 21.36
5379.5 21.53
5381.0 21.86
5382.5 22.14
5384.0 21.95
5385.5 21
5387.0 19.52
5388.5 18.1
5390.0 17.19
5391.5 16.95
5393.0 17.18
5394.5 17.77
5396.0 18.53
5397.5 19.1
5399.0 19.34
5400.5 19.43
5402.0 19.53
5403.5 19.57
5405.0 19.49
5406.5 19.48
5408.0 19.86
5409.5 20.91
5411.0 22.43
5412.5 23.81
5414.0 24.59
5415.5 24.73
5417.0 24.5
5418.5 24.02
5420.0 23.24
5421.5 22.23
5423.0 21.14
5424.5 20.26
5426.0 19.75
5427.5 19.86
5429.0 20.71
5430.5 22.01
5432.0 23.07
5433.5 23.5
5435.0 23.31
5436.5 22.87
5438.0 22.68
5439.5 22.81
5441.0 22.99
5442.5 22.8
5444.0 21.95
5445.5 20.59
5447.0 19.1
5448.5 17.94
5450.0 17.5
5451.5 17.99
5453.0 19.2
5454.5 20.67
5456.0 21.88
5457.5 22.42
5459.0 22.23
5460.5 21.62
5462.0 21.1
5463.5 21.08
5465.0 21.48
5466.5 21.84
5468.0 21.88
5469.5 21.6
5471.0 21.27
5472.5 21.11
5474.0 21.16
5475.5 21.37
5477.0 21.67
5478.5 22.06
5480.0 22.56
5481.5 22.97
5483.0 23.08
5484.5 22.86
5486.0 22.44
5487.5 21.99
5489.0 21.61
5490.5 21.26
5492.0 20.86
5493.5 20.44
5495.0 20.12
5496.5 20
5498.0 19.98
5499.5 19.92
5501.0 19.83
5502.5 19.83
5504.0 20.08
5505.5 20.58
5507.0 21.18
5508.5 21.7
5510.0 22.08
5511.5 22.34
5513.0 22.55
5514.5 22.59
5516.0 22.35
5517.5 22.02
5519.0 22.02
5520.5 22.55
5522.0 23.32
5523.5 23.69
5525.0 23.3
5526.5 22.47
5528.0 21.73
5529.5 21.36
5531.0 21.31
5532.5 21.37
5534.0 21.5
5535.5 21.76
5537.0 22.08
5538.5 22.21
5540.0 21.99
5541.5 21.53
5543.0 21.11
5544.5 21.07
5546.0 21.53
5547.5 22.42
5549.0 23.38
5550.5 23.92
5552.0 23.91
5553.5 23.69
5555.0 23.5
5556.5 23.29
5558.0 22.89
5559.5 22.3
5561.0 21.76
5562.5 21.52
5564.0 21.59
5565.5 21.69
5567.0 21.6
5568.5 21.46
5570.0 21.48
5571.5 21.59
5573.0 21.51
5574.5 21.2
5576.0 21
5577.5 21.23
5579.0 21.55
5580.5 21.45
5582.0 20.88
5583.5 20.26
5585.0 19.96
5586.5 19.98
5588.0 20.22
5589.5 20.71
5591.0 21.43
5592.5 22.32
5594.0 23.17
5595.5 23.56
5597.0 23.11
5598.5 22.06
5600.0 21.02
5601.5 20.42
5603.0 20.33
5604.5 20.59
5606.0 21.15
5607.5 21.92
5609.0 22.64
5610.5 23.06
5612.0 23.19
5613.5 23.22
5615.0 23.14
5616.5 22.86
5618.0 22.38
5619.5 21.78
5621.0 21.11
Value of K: 6.0 Ang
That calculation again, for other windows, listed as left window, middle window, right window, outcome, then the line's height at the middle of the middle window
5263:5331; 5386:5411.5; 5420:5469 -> 3.0 Ang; 21.7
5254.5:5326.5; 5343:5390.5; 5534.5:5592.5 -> -0.6 Ang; 22.3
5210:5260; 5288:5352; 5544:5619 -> -3.5 Ang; 20.9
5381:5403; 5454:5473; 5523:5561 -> -0.8 Ang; 20.7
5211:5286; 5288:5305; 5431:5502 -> -0.5 Ang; 21.3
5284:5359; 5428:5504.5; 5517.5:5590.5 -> 2.6 Ang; 22.1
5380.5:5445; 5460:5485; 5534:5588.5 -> -0.5 Ang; 21.4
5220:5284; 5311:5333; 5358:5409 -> -1.2 Ang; 21.2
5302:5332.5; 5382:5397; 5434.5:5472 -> 2.0 Ang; 21.9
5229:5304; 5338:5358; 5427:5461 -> -0.9 Ang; 21.5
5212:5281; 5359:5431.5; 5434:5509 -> -1.1 Ang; 21.2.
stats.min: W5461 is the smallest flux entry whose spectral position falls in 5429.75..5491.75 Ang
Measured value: 17.5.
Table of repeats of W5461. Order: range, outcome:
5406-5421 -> 19.48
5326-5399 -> 16.95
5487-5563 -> 19.83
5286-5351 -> 19.9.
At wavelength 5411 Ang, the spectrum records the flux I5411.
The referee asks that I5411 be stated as 22.43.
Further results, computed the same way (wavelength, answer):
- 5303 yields 20.97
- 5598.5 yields 22.06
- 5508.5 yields 21.7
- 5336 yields 19.9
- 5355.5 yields 24.73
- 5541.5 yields 21.53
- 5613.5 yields 23.22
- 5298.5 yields 21.02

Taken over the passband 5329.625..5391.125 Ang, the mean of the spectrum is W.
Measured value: 22.1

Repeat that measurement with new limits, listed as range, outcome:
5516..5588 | 21.9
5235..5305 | 21.8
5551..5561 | 23.2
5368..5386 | 22.1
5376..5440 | 21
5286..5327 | 22.6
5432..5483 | 21.5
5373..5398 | 20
